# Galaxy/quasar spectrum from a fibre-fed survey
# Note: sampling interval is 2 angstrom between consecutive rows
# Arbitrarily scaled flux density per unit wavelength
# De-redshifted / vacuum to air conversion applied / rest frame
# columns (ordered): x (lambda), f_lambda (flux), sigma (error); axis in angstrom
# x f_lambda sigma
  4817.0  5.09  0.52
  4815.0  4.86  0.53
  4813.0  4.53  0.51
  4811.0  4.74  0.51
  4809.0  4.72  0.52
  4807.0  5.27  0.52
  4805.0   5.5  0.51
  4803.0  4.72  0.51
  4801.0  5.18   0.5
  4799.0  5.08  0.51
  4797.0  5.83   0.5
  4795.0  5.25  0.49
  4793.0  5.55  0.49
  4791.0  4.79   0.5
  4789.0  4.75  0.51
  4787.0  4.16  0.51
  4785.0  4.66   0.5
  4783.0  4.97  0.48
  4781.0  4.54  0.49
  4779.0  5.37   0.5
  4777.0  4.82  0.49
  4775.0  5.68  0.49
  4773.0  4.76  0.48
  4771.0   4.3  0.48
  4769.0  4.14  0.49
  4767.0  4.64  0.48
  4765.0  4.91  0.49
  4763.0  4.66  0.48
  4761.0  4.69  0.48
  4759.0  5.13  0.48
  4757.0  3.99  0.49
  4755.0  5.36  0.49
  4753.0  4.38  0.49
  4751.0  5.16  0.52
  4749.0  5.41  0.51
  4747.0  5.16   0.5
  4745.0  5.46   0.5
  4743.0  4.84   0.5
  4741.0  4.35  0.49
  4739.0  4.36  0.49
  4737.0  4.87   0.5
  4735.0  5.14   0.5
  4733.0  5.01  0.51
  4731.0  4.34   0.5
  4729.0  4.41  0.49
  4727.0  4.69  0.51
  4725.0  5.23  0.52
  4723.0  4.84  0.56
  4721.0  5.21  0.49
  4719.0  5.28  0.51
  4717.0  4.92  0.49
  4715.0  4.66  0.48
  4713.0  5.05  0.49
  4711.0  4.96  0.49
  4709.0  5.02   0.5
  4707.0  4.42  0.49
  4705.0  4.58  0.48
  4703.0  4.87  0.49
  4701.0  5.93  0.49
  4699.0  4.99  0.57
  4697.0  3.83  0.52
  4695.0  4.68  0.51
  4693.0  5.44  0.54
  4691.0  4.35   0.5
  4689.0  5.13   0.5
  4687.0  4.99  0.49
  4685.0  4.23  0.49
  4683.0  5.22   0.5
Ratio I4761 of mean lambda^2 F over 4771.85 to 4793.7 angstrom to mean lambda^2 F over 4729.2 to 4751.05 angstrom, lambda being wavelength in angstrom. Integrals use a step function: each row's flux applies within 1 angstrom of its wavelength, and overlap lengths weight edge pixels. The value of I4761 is 1.02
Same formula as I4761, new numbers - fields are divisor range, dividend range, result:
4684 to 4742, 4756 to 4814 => 1.04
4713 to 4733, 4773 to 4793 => 1.03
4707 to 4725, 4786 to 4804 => 1.05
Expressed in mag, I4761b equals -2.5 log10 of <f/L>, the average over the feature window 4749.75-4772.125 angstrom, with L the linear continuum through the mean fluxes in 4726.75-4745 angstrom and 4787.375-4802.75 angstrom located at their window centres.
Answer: 0.05 mag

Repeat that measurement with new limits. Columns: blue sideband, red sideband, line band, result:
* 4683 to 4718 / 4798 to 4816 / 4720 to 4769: 0.01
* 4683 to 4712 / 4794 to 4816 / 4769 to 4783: 0.03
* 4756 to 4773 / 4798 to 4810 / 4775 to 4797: -0.03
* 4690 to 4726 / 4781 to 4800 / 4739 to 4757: 0.00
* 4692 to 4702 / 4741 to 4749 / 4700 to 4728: 0.01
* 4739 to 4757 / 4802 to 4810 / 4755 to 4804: 0.03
